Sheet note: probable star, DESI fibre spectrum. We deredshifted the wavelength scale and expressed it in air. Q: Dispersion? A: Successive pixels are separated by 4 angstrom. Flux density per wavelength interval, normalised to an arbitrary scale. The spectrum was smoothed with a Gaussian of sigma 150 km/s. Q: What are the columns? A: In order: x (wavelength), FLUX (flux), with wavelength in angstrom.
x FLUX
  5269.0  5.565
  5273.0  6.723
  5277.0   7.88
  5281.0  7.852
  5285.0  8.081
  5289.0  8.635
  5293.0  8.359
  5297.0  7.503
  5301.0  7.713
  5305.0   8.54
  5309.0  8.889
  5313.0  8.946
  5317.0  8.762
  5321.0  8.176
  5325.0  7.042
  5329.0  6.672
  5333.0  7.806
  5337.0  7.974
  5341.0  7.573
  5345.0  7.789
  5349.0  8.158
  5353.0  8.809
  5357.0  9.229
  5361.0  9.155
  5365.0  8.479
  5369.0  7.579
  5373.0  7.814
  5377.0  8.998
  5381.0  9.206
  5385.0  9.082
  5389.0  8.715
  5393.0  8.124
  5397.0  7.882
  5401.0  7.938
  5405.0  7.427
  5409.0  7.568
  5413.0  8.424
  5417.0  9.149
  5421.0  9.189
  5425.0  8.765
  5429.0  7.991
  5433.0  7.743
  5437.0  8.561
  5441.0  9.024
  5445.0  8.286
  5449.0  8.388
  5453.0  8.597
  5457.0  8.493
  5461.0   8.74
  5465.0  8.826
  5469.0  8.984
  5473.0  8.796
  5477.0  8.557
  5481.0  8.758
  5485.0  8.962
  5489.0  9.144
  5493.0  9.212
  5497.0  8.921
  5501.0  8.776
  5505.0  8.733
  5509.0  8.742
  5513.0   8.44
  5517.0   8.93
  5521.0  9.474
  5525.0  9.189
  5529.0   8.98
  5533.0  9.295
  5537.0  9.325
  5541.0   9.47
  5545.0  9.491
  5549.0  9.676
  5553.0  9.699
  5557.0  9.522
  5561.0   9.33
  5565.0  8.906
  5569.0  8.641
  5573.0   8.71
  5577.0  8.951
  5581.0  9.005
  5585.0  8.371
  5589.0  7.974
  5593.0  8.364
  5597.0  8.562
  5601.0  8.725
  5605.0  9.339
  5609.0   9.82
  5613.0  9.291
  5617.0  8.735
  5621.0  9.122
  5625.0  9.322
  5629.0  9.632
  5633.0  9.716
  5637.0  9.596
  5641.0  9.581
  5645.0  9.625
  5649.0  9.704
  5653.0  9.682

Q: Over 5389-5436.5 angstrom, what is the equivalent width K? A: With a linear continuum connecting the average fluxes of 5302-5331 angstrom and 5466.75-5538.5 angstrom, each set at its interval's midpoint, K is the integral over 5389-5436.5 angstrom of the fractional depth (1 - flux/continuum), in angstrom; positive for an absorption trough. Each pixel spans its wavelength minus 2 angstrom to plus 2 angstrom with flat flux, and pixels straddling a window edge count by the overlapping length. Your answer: 1.8 angstrom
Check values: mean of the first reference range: 8.13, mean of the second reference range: 8.95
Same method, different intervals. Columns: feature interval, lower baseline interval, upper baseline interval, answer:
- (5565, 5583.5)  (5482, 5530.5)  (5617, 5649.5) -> 0.8 angstrom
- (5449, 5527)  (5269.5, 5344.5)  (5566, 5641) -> -2.4 angstrom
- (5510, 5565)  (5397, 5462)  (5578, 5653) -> -2.8 angstrom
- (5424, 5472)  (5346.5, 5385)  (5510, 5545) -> 1.9 angstrom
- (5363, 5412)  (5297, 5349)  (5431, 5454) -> -0.1 angstrom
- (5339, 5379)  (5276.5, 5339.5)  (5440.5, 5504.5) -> -0.4 angstrom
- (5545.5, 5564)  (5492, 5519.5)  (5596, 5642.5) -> -1.0 angstrom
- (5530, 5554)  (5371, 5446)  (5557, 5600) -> -2.2 angstrom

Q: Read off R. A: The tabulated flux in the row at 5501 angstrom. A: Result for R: 8.776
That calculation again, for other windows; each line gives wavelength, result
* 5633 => 9.716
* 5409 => 7.568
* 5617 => 8.735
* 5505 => 8.733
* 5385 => 9.082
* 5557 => 9.522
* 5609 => 9.82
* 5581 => 9.005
